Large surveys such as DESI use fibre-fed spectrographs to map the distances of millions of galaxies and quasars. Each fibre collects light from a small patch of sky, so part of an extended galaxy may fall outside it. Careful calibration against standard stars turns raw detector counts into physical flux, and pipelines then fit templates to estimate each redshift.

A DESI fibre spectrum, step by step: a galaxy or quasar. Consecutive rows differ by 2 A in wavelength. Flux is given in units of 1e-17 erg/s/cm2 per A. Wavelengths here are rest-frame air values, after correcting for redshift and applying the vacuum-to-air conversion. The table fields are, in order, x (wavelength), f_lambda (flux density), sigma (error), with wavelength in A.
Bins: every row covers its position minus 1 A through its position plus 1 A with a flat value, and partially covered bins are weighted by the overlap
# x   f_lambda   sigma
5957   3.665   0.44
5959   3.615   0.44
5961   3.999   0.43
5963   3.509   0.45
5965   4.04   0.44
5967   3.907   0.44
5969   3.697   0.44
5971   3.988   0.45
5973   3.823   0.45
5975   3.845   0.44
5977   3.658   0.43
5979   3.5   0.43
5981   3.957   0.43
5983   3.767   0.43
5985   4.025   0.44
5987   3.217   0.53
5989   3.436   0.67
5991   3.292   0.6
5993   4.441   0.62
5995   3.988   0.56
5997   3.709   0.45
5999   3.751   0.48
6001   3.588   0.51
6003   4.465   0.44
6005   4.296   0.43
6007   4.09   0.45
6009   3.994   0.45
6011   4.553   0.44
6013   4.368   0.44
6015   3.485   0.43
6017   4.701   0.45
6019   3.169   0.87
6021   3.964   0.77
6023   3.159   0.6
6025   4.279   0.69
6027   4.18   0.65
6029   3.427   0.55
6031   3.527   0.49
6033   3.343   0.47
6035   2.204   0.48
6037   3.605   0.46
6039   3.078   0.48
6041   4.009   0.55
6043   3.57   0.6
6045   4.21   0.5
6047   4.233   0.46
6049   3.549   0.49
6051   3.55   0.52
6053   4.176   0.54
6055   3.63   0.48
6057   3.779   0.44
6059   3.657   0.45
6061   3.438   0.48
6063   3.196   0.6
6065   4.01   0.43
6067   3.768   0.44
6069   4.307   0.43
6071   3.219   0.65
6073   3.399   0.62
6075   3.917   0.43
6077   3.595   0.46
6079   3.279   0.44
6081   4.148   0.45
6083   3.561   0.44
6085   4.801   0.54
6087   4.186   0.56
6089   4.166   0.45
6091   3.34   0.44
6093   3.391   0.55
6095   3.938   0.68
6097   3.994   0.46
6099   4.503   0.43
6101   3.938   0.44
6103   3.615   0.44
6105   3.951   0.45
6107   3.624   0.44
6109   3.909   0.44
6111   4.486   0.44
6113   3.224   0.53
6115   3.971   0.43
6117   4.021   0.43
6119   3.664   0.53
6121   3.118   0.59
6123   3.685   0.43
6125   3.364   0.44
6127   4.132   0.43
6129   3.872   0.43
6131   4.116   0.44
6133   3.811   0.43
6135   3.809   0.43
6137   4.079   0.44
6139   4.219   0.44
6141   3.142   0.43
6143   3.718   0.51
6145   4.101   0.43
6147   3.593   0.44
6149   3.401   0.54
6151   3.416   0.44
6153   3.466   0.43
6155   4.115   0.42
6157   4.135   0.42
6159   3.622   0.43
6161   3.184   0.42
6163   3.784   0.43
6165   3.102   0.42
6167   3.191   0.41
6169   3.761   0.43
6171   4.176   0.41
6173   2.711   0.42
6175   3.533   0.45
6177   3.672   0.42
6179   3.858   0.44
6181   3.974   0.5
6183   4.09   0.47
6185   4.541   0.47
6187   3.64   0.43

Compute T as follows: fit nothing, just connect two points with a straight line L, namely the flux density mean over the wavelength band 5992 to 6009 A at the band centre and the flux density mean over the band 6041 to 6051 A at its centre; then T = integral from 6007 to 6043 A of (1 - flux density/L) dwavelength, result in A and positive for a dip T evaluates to 2.1 A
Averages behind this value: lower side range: 4.04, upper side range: 3.87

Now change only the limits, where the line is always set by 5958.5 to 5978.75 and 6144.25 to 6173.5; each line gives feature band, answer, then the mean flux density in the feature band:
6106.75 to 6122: -0.5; 3.76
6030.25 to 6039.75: 1.5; 3.14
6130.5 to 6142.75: -0.8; 3.84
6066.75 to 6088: -0.9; 3.84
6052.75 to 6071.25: -0.1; 3.72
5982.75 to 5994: 0.3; 3.69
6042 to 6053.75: -0.5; 3.88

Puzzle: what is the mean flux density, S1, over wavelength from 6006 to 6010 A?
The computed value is 4.04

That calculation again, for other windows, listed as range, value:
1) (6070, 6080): 3.48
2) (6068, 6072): 3.76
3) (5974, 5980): 3.67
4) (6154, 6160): 3.96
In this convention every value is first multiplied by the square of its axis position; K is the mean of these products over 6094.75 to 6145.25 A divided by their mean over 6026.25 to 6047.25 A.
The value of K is 1.1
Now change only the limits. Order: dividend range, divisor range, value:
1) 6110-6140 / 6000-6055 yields 1.04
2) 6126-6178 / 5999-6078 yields 1.02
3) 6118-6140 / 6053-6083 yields 1.06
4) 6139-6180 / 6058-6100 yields 0.97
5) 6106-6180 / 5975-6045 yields 1.03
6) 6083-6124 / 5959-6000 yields 1.07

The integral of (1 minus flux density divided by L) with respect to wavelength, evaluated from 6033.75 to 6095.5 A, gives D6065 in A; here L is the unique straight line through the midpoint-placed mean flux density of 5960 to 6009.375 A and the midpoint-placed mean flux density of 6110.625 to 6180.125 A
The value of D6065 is 0.95 A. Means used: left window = 3.84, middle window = 3.7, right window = 3.69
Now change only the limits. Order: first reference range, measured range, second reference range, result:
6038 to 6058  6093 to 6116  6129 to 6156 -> -0.8 A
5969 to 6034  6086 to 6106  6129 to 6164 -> -0.6 A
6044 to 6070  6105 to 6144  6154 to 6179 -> -1.2 A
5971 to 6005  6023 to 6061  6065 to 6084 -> 0.9 A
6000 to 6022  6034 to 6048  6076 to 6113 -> 1.5 A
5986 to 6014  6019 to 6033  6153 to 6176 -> 0.7 A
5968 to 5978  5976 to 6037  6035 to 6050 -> -0.9 A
